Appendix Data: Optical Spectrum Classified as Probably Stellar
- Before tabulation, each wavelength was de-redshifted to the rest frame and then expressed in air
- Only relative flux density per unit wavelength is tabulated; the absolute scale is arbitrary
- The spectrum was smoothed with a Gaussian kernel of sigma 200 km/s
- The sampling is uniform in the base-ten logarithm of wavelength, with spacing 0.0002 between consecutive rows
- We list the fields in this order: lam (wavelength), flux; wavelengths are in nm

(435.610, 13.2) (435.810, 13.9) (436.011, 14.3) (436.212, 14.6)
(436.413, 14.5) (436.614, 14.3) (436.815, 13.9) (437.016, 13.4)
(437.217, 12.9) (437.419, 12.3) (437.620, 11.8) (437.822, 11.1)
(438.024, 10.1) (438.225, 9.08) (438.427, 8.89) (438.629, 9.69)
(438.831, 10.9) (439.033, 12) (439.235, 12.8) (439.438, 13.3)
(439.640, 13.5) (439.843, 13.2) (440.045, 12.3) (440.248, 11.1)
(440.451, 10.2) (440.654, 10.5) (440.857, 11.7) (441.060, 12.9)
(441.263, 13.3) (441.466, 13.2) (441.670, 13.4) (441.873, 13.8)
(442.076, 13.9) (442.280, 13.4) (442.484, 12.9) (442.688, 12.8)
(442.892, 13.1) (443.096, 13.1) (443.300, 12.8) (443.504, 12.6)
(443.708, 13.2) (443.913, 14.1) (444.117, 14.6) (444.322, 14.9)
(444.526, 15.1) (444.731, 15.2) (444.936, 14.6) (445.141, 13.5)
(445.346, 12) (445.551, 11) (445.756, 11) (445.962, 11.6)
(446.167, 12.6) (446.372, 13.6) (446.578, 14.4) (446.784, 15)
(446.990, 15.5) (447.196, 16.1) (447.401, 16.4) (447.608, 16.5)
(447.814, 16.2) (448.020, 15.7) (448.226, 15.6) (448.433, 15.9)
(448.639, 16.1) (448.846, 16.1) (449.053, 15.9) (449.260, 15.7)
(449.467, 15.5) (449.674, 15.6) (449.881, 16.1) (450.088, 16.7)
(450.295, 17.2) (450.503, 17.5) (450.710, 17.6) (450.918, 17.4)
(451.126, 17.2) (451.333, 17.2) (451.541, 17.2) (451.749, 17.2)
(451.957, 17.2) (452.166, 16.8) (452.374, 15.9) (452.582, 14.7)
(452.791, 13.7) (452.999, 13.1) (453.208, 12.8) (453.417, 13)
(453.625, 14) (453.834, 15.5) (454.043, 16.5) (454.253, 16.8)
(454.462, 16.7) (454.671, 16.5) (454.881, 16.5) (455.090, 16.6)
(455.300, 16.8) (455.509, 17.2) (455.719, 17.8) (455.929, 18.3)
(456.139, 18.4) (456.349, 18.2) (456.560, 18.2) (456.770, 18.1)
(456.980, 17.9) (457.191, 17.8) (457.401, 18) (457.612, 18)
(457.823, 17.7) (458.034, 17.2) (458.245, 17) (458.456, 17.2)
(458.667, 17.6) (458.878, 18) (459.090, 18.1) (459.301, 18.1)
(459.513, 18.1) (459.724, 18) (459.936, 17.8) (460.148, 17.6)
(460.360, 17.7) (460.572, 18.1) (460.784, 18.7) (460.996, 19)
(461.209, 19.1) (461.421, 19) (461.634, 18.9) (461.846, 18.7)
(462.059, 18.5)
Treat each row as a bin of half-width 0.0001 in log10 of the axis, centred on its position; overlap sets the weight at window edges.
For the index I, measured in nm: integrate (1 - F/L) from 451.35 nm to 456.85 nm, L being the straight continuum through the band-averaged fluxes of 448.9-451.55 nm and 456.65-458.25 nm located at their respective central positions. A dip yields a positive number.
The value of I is 0.30 nm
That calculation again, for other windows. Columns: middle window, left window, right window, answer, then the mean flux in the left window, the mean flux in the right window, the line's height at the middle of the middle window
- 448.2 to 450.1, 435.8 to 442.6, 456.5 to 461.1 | -0.09 nm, 12.4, 17.9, 15.2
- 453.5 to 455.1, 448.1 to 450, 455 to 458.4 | 0.10 nm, 15.8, 17.7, 17.1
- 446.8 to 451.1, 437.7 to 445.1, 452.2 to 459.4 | -0.44 nm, 12.6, 16.7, 14.8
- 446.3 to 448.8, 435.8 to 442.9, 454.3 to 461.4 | -0.14 nm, 12.4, 17.8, 14.8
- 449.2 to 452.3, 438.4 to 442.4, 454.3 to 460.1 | -0.25 nm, 12.3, 17.6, 15.6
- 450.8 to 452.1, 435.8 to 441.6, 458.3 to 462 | -0.12 nm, 12.2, 18.2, 15.8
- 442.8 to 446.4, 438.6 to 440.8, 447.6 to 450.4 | 0.20 nm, 11.8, 16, 14.1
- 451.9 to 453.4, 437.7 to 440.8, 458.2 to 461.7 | 0.09 nm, 11.3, 18.1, 15.7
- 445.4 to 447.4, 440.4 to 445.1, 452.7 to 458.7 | 0.10 nm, 13.3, 16.7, 14.3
